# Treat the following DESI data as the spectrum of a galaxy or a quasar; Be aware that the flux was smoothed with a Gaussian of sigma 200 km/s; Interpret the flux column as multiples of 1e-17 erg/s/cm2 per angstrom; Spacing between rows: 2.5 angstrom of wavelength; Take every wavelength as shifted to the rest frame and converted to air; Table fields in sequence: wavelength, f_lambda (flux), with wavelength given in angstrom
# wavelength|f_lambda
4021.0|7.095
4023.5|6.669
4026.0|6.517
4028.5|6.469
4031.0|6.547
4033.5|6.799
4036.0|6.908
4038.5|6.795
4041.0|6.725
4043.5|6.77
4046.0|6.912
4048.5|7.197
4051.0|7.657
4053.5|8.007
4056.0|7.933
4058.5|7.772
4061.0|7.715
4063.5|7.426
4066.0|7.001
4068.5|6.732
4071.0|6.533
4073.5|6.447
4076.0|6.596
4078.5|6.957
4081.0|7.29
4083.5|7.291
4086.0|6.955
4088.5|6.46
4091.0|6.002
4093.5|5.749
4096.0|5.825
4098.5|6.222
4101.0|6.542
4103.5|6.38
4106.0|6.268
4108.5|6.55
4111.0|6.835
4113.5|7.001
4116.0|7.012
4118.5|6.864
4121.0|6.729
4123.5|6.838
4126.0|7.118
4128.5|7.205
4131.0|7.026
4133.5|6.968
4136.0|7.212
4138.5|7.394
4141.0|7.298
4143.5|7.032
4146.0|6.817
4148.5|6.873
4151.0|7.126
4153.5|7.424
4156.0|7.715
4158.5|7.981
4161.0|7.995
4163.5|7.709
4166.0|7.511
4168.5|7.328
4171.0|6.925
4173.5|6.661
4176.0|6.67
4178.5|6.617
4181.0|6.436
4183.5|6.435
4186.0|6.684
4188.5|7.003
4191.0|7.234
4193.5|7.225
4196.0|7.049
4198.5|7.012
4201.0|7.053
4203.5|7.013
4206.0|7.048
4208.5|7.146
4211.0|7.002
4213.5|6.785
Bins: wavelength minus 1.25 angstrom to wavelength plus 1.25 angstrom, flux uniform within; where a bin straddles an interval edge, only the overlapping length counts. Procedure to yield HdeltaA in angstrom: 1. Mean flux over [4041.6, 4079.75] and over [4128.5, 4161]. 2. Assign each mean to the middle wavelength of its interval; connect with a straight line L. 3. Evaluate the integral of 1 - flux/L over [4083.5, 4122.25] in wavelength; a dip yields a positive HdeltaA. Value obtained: 3.8 angstrom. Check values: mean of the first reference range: 7.17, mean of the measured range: 6.52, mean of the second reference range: 7.27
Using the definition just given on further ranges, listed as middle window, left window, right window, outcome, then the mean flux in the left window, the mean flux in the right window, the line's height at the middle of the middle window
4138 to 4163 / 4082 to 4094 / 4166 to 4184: -2.42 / 6.55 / 6.79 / 6.72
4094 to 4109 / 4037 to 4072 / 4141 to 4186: 1.93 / 7.23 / 7.12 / 7.18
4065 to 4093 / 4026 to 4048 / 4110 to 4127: 0.44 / 6.74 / 6.91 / 6.83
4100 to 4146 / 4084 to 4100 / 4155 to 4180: -1.49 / 6.26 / 7.3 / 6.69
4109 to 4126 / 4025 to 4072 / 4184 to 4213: 0.41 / 7.08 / 7.02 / 7.05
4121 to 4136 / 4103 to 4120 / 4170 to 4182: -0.72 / 6.72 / 6.66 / 6.7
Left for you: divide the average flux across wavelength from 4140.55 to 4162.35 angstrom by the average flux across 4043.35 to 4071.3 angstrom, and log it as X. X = 1.00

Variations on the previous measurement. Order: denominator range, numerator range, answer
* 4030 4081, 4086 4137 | 0.94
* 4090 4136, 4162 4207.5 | 1.05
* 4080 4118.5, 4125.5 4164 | 1.11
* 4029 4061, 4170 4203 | 0.95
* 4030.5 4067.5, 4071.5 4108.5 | 0.90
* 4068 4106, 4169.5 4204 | 1.05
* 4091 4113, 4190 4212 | 1.12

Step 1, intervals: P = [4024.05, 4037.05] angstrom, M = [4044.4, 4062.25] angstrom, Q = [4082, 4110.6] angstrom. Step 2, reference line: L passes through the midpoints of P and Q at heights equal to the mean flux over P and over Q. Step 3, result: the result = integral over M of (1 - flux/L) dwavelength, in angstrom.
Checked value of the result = -2.78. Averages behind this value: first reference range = 6.65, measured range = 7.58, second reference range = 6.41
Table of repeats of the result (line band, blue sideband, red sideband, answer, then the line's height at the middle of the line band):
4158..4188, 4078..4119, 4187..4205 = -0.4 angstrom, 6.96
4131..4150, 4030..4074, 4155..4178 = 0.6 angstrom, 7.3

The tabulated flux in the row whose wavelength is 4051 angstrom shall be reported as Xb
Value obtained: 7.657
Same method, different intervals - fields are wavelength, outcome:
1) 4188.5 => 7.003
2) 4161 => 7.995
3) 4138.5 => 7.394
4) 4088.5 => 6.46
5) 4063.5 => 7.426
